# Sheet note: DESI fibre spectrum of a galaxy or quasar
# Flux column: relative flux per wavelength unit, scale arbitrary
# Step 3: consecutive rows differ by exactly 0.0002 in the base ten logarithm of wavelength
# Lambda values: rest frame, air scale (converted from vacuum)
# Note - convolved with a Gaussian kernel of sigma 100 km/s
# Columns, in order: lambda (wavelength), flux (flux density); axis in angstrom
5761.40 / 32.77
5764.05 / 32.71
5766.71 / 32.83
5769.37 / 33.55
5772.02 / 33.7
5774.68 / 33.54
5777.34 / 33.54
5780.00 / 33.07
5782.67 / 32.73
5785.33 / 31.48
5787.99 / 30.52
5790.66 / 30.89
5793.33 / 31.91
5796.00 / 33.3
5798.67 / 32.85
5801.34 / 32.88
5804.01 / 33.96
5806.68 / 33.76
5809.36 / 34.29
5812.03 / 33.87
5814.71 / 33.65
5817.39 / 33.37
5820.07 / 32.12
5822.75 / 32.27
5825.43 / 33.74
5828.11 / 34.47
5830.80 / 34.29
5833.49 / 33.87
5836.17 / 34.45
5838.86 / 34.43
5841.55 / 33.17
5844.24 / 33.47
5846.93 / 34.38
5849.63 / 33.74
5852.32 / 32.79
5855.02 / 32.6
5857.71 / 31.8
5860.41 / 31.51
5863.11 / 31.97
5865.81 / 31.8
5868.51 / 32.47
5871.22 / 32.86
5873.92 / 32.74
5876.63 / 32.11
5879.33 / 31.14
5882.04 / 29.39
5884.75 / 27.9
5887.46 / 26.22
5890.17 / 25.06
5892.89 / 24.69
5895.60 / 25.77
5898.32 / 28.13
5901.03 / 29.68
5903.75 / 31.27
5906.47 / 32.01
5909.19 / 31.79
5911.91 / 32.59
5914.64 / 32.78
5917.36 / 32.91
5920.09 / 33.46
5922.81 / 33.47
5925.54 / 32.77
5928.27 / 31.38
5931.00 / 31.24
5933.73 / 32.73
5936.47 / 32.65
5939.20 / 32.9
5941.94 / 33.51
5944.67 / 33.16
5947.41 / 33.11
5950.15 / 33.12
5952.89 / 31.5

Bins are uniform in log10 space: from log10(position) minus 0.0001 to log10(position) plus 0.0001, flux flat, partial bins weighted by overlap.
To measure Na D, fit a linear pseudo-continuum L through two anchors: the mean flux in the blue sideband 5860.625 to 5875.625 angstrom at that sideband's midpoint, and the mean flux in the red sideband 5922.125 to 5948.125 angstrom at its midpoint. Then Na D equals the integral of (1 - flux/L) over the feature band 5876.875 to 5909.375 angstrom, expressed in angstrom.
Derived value 3.8 angstrom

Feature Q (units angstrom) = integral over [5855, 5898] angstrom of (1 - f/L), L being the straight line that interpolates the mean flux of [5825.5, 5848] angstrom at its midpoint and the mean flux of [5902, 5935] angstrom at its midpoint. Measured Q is 4.35 angstrom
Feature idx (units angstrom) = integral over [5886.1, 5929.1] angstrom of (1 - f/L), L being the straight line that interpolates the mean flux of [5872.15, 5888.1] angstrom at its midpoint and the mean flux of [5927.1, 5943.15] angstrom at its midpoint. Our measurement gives 1.48 angstrom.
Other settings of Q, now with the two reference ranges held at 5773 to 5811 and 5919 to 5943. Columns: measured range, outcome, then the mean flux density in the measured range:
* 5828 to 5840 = -0.6 angstrom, 34.3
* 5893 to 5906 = 1.6 angstrom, 28.6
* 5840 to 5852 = -0.3 angstrom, 33.6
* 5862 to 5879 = 0.2 angstrom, 32.3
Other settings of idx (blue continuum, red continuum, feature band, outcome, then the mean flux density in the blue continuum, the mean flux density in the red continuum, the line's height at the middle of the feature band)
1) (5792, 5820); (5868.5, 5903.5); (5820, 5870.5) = -3.1 angstrom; 33.3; 29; 31.2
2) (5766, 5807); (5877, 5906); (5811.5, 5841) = -2.5 angstrom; 32.8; 28.2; 31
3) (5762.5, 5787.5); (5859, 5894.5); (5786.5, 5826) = -1.1 angstrom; 32.9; 30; 32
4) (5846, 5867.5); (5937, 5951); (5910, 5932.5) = 0.3 angstrom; 32.5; 33.1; 33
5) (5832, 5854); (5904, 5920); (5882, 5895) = 2.6 angstrom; 33.8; 32.4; 32.9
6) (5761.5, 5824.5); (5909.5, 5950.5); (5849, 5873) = 0.3 angstrom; 32.9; 32.8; 32.8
